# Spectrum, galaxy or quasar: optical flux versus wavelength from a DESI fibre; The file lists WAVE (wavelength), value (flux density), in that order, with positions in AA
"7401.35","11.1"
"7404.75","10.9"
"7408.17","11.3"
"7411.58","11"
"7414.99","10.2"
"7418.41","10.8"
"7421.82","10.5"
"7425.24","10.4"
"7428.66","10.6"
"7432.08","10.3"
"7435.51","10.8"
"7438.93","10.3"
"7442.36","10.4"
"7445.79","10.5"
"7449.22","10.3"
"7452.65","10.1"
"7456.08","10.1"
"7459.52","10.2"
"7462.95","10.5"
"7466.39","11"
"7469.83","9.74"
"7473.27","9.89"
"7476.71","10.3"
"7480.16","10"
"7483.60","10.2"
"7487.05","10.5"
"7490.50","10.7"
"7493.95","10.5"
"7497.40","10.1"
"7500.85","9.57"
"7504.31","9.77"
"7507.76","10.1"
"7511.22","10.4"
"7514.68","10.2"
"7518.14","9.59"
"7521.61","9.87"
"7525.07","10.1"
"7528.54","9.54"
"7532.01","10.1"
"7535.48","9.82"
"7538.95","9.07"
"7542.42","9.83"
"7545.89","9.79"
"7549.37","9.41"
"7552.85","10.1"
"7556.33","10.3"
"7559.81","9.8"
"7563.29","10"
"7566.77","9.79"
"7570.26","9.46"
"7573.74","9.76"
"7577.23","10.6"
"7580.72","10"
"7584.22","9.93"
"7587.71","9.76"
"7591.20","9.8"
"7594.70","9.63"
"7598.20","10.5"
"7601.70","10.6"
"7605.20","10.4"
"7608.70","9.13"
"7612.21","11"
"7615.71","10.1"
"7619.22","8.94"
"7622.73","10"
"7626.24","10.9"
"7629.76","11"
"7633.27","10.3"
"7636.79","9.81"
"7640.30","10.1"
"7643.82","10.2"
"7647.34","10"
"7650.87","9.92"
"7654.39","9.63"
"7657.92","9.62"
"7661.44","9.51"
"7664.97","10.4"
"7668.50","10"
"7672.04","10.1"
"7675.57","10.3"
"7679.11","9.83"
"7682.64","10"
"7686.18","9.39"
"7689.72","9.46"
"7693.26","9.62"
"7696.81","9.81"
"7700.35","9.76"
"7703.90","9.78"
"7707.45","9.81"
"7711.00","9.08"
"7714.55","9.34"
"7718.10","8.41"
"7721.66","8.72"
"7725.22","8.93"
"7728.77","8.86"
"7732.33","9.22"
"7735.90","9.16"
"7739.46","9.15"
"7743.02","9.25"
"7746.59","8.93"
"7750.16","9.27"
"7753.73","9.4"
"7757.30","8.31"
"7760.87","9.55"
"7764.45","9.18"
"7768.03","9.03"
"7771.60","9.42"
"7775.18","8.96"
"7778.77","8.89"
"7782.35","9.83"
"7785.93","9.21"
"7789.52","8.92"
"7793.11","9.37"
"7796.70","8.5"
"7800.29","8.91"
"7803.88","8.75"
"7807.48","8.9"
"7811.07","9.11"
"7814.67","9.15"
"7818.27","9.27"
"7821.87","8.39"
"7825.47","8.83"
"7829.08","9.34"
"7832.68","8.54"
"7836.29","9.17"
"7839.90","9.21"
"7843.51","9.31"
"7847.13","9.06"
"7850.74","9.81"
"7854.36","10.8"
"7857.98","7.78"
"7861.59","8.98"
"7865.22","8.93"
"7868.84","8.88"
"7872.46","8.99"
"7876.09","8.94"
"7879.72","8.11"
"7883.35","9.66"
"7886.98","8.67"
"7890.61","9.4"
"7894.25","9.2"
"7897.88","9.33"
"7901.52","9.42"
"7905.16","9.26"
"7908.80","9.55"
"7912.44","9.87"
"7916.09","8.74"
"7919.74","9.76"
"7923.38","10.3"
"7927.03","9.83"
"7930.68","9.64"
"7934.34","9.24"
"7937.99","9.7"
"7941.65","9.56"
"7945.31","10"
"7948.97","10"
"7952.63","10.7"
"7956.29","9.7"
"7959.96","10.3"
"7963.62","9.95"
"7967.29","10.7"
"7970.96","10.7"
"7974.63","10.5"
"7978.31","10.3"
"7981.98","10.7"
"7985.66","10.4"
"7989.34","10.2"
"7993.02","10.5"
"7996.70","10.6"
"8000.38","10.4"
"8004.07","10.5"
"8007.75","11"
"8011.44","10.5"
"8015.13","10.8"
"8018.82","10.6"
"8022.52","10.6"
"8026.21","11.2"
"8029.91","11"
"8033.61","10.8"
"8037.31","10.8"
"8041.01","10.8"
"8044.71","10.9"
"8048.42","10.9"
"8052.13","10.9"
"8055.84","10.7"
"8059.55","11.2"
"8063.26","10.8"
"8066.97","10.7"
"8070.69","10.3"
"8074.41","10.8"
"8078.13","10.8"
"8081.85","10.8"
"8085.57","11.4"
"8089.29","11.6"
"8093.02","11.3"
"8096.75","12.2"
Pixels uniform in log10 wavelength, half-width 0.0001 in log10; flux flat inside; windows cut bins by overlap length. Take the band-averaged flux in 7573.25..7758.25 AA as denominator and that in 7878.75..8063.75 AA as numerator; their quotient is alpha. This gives 1.0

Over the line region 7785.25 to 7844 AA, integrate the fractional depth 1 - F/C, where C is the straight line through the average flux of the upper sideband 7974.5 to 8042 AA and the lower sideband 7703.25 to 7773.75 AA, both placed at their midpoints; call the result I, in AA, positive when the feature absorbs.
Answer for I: 3.5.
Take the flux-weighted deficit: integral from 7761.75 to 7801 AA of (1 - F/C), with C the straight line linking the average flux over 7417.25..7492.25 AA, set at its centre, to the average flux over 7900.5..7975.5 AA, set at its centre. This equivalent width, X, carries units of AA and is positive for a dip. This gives 3.6 AA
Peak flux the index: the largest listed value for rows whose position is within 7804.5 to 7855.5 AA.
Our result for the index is 10.8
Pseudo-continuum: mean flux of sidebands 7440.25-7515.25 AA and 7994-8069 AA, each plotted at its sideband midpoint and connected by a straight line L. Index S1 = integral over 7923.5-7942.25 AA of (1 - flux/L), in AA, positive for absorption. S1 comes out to 1.8 AA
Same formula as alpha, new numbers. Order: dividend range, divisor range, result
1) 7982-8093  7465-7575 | 1.08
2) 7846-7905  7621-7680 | 0.90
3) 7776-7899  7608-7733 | 0.93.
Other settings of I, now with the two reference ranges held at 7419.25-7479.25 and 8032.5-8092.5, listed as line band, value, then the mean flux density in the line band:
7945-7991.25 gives 2.1 AA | 10.3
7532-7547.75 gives 1.1 AA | 9.68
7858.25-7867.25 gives 1.7 AA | 8.76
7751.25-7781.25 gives 4.3 AA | 9.11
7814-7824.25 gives 1.7 AA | 8.91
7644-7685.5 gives 2.4 AA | 9.93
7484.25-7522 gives 1.0 AA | 10.1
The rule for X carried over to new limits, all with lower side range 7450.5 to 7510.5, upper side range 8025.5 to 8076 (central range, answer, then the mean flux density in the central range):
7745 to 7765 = 2.7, 9.1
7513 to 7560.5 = 2.0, 9.82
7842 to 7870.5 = 3.8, 9.19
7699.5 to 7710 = 0.7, 9.73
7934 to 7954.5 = 1.5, 9.91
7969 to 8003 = 0.9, 10.5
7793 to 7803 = 1.6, 8.84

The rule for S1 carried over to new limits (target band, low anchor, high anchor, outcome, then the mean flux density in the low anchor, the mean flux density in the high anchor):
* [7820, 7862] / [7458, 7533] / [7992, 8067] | 5.75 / 10.1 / 10.8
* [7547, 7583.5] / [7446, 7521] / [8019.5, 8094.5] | 1.29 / 10.2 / 10.9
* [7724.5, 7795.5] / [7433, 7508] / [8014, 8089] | 9.52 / 10.3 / 10.9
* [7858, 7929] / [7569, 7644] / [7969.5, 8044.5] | 8.63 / 10.1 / 10.7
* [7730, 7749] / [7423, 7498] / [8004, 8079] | 2.56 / 10.3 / 10.8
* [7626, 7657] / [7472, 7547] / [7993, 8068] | 0.12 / 10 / 10.8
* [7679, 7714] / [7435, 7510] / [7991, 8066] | 2.76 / 10.2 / 10.8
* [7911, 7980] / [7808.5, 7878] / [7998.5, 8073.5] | 0.02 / 9.08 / 10.8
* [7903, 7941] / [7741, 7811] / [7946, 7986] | 1.77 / 9.08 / 10.3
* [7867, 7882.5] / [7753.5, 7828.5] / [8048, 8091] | 1.31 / 9.04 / 10.9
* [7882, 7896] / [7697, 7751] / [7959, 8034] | 1.14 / 9.19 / 10.6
